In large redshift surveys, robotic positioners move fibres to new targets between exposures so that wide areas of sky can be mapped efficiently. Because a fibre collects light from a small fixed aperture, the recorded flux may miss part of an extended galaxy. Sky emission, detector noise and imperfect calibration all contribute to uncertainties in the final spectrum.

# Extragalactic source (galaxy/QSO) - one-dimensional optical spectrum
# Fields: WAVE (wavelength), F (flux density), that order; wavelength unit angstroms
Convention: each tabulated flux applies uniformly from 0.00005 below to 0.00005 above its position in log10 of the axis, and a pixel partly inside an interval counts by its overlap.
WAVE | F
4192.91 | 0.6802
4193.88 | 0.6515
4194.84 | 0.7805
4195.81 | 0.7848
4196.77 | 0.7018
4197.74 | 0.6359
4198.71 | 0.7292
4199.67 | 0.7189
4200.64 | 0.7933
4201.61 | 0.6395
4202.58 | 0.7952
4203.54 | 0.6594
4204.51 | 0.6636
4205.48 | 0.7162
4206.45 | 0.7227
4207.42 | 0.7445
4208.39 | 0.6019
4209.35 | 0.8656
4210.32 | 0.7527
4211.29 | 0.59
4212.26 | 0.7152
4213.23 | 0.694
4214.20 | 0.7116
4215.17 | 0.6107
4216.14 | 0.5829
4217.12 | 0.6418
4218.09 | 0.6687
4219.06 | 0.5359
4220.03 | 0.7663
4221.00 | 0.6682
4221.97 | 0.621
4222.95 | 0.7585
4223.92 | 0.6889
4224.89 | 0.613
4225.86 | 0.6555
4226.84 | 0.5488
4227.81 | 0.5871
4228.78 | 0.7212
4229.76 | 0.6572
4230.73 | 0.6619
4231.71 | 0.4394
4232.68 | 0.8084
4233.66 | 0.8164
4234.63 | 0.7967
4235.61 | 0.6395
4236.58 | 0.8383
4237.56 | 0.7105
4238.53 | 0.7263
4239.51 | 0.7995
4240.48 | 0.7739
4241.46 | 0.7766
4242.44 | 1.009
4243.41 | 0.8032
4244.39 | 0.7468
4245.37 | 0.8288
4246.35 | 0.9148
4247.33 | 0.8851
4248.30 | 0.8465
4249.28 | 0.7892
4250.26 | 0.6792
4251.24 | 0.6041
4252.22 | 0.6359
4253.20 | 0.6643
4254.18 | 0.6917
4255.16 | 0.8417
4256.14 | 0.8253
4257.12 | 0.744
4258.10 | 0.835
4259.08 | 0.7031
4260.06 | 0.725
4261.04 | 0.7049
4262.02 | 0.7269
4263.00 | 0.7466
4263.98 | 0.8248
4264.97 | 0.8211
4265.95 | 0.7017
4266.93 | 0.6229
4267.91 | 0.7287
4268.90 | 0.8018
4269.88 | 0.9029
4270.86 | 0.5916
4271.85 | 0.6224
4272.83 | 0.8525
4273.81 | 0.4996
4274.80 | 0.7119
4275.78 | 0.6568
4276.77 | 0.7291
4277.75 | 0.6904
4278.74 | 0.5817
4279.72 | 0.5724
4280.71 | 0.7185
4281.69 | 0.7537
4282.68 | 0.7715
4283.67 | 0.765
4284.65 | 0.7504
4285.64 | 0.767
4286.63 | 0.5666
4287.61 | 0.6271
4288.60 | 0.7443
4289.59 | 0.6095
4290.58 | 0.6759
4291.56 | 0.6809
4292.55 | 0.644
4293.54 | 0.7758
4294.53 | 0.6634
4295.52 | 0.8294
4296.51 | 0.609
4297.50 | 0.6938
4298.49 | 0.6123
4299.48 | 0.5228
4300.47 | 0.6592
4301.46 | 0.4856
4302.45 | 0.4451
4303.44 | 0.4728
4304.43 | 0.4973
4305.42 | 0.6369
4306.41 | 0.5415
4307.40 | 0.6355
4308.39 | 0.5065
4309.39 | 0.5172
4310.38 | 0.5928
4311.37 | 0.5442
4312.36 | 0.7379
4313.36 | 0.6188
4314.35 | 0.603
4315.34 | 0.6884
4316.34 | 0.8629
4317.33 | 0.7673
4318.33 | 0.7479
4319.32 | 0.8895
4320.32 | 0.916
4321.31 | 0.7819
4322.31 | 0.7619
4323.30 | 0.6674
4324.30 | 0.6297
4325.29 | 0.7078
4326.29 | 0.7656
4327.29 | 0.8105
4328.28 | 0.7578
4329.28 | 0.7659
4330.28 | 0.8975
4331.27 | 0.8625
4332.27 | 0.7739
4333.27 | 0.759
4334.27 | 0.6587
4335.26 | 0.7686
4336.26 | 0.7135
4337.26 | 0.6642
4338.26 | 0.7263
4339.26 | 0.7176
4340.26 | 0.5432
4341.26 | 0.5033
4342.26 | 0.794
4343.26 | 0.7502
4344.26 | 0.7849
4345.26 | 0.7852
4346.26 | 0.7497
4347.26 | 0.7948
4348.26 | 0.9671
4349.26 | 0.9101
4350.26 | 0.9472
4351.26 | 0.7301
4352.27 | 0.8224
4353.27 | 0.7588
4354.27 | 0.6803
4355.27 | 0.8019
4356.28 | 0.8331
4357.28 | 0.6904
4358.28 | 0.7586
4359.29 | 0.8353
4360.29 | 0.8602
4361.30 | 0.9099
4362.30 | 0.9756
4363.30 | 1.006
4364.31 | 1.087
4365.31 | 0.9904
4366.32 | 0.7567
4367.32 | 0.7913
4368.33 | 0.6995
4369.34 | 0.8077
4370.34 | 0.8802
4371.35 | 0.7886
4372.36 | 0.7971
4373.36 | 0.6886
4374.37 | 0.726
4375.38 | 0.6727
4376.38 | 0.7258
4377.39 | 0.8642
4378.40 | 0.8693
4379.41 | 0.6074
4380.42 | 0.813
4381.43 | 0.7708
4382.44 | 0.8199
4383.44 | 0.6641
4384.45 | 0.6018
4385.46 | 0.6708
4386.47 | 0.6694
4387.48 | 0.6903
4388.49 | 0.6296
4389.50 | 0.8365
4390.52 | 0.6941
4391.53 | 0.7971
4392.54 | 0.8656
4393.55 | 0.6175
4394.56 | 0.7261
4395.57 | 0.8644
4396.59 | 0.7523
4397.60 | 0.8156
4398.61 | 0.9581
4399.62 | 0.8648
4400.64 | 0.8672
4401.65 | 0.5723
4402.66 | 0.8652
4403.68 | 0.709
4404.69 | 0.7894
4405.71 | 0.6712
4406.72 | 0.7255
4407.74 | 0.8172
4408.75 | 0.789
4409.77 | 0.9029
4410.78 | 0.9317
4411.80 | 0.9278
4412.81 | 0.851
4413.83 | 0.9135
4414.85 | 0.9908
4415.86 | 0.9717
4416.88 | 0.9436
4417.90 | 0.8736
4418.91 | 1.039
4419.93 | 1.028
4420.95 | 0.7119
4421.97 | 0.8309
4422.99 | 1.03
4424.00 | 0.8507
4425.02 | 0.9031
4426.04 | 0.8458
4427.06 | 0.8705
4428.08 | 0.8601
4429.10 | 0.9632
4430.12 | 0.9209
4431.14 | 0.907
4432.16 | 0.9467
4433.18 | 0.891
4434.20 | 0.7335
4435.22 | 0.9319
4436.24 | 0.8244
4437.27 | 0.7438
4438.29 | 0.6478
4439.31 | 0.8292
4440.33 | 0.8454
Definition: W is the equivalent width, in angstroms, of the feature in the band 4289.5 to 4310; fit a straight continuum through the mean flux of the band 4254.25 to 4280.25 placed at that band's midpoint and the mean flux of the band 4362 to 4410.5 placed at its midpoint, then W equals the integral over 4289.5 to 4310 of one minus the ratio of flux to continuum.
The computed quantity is 3.7 angstroms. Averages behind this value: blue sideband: 0.721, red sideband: 0.782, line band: 0.605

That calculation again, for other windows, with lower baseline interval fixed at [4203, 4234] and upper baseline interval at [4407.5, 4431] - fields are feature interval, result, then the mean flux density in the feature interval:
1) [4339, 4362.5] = 1.11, 0.786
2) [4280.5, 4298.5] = 1.28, 0.7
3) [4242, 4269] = -1.95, 0.765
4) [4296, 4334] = 5.18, 0.678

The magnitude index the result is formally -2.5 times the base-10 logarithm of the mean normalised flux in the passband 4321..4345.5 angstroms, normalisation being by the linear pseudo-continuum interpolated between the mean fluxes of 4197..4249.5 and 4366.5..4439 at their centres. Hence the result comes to 0.060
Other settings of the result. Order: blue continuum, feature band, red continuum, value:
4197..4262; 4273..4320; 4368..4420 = 0.15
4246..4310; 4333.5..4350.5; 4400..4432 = 0.03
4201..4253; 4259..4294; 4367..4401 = 0.03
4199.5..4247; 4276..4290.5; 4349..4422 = 0.09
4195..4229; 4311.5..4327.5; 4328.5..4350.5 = 0.01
